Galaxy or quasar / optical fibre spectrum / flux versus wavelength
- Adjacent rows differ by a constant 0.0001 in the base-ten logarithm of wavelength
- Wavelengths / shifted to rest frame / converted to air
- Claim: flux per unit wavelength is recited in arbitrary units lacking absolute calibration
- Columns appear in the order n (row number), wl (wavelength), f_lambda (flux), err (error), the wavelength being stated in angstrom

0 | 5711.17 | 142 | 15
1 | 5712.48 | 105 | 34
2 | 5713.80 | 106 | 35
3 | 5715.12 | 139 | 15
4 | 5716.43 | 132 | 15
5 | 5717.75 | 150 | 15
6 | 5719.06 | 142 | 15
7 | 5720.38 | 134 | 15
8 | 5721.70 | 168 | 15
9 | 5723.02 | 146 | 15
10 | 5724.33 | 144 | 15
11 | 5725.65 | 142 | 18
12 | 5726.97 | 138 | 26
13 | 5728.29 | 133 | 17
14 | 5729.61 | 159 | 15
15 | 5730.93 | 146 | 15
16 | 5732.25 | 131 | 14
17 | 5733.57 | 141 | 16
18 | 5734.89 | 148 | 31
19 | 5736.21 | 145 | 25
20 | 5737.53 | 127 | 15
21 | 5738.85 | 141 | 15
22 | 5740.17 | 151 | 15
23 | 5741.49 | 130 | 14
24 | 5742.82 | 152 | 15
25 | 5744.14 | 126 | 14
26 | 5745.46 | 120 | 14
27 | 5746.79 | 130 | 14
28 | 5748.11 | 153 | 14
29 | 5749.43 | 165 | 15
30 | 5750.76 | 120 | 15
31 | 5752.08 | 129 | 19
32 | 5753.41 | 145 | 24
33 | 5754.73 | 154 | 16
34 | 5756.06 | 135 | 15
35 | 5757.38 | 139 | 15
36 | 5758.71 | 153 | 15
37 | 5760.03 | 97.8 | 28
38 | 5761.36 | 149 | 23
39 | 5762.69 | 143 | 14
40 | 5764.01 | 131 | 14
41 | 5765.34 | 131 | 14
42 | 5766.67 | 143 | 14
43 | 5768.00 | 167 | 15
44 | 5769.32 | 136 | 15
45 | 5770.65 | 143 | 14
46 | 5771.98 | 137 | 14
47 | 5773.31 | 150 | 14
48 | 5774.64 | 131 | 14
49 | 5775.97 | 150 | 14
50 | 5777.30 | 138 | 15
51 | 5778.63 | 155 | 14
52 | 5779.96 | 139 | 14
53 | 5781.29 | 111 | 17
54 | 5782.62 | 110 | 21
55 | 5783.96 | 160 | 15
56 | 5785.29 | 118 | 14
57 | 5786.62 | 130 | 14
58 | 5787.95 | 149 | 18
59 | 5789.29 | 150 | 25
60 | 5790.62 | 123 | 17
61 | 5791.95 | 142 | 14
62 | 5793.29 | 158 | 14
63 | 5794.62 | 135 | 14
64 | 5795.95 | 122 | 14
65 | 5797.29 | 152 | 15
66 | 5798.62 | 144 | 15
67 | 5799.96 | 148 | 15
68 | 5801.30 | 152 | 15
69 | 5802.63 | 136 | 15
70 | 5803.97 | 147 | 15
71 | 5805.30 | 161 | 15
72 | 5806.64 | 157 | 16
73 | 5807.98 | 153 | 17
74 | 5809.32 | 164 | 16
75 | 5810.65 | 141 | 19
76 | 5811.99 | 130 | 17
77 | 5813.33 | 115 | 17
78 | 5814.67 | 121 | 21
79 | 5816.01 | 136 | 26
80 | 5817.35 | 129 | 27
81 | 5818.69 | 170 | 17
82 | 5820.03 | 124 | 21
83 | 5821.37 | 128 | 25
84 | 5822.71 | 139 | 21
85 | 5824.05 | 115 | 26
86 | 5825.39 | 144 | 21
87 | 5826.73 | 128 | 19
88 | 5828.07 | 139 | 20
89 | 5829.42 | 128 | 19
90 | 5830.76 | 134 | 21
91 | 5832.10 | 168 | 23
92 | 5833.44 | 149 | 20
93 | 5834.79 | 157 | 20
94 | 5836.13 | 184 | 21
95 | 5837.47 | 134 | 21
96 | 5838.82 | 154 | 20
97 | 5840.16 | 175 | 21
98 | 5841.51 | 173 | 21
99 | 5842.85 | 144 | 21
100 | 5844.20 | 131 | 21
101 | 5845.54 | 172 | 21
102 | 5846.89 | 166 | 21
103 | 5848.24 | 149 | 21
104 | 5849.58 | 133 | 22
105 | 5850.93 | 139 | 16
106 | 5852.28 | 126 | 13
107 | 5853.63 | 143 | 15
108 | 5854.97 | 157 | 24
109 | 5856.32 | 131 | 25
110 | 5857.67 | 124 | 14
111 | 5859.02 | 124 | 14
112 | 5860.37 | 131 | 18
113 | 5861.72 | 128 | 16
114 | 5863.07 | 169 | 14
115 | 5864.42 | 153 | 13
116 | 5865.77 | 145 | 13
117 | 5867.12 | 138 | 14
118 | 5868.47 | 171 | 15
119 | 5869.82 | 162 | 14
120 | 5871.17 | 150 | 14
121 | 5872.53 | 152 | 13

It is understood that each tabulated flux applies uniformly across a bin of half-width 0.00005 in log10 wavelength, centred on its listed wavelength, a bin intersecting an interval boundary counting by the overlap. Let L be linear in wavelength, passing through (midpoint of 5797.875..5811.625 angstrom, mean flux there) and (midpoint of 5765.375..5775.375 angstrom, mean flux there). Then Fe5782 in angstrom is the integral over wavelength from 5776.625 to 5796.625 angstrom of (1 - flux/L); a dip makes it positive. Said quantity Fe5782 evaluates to 1.4 angstrom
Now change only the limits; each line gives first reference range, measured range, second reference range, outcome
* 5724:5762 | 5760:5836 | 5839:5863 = 1.0 angstrom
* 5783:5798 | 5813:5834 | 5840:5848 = 2.2 angstrom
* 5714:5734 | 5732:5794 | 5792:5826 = 1.2 angstrom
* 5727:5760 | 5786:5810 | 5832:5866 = -0.3 angstrom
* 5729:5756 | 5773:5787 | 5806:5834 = 0.4 angstrom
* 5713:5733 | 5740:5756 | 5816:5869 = 0.3 angstrom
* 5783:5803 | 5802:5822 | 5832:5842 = 1.2 angstrom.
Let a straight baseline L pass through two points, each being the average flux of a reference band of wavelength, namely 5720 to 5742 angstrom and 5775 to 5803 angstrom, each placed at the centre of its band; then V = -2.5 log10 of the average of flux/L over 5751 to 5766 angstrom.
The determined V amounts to 0.04 mag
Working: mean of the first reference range 143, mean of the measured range 137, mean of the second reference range 139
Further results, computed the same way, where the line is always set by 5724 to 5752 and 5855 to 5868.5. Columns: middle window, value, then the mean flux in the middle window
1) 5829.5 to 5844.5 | -0.10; 154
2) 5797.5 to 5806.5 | -0.06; 149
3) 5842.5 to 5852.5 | -0.04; 146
